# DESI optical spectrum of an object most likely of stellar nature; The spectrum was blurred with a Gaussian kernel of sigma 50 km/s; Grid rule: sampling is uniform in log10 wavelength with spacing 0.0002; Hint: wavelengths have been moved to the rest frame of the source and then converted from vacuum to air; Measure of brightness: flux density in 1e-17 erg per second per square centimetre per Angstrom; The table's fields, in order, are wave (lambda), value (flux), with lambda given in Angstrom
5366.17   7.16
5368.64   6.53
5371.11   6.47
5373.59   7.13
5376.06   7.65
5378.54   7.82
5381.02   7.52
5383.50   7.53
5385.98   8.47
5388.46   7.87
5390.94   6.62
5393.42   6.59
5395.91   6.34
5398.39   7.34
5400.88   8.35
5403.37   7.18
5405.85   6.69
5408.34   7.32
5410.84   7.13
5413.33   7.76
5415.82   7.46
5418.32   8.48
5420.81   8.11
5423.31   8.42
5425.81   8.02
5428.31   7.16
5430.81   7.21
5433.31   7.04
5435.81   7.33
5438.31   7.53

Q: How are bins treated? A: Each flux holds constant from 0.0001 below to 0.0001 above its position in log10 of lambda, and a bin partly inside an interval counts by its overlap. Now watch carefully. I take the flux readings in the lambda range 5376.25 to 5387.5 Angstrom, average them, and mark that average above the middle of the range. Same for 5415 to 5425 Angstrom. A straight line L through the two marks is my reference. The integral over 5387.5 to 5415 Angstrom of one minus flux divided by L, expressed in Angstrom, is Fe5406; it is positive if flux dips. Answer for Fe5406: 2.7 Angstrom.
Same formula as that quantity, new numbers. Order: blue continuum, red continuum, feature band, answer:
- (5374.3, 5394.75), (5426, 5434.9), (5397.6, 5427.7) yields -1.39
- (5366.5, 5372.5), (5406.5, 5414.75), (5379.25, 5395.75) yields -1.06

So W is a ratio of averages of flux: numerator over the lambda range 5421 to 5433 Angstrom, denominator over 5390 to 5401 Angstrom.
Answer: 1.11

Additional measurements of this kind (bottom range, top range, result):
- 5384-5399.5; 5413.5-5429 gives 1.10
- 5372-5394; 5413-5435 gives 1.03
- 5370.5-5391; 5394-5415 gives 0.96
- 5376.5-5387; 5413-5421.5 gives 1.02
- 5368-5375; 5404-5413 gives 1.06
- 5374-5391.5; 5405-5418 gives 0.96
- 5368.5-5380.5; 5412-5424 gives 1.12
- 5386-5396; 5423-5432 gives 1.07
